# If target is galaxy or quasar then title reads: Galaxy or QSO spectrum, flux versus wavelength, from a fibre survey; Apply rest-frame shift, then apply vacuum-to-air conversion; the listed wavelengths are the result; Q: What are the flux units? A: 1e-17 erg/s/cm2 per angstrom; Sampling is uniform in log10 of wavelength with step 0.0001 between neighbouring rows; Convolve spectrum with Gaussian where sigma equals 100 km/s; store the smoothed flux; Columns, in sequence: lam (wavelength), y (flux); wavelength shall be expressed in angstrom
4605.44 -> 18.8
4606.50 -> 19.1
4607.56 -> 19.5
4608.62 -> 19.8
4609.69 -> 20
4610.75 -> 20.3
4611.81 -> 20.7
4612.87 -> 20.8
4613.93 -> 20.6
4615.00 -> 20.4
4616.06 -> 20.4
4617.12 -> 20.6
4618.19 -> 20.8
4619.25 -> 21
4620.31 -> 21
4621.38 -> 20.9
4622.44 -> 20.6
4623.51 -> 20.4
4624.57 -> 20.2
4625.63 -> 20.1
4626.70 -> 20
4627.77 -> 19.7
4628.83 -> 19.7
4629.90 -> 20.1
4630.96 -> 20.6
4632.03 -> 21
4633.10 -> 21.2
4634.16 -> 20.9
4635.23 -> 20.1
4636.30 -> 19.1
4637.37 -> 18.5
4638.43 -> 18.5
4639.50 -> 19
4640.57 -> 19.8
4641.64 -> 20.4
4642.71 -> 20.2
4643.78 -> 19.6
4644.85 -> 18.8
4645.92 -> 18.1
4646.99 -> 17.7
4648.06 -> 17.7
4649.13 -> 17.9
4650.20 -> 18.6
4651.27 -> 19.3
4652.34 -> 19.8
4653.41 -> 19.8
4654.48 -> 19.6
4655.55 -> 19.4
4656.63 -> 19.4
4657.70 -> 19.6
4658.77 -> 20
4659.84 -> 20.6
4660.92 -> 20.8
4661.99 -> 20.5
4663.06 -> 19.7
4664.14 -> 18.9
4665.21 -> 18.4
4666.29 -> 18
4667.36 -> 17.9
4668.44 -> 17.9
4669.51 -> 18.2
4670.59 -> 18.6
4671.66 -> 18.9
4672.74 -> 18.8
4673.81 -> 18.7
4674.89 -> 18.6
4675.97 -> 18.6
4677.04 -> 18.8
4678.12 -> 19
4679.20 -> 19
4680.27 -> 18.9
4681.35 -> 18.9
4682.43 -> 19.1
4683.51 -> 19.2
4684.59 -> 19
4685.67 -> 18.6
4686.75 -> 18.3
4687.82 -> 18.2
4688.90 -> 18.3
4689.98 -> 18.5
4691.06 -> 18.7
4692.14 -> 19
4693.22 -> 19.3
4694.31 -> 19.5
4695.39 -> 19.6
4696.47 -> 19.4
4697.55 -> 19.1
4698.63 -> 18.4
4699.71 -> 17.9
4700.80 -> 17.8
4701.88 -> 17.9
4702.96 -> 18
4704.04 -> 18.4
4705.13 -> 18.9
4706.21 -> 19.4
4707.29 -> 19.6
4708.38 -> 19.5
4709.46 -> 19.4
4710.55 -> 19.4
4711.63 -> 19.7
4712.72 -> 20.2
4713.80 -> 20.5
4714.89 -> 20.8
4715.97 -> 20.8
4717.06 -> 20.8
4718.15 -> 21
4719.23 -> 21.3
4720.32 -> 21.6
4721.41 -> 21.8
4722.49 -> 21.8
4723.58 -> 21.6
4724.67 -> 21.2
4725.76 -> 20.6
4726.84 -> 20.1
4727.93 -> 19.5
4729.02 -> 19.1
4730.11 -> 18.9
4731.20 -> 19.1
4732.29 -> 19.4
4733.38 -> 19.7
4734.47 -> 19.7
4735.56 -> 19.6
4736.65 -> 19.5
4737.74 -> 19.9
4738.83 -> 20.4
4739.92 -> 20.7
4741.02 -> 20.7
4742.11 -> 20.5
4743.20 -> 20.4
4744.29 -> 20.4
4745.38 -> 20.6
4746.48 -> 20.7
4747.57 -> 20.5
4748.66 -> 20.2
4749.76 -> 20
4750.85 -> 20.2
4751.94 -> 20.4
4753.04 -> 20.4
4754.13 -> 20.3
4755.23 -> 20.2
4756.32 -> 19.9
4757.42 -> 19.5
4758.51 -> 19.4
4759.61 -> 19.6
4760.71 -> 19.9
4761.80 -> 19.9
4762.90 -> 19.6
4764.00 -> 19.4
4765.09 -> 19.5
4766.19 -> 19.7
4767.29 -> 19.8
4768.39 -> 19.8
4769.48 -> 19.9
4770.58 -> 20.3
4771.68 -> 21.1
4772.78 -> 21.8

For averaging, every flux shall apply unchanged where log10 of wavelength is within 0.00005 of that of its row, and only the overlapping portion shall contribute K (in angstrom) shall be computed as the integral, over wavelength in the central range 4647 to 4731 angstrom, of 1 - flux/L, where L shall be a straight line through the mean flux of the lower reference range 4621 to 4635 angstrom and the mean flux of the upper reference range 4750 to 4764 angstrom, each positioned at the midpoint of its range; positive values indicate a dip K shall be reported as 3.6 angstrom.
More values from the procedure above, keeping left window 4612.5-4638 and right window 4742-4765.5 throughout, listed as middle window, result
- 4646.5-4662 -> 0.72 angstrom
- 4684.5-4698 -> 0.89 angstrom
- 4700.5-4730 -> 0.18 angstrom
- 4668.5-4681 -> 0.95 angstrom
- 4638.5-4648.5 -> 0.64 angstrom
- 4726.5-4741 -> 0.30 angstrom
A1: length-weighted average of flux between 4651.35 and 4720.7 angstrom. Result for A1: 19.2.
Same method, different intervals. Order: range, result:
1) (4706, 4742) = 20.2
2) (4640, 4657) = 19.1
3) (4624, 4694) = 19.2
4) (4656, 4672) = 19.2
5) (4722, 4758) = 20.2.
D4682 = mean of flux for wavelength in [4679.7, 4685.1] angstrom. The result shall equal 19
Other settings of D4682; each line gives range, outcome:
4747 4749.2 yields 20.4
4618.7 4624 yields 20.8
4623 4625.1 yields 20.4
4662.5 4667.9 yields 18.6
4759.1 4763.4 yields 19.7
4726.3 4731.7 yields 19.3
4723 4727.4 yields 20.9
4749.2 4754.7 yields 20.2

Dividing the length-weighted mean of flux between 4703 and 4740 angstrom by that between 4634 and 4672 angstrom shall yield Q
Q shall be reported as 1.05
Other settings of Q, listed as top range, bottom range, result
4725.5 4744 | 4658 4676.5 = 1.05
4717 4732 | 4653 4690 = 1.08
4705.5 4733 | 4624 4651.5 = 1.04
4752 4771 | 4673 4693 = 1.06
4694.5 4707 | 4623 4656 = 0.96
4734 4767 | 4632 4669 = 1.04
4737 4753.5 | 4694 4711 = 1.08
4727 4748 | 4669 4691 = 1.07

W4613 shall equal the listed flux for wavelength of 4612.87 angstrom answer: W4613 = 20.8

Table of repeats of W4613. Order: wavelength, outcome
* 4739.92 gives 20.7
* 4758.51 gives 19.4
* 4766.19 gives 19.7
